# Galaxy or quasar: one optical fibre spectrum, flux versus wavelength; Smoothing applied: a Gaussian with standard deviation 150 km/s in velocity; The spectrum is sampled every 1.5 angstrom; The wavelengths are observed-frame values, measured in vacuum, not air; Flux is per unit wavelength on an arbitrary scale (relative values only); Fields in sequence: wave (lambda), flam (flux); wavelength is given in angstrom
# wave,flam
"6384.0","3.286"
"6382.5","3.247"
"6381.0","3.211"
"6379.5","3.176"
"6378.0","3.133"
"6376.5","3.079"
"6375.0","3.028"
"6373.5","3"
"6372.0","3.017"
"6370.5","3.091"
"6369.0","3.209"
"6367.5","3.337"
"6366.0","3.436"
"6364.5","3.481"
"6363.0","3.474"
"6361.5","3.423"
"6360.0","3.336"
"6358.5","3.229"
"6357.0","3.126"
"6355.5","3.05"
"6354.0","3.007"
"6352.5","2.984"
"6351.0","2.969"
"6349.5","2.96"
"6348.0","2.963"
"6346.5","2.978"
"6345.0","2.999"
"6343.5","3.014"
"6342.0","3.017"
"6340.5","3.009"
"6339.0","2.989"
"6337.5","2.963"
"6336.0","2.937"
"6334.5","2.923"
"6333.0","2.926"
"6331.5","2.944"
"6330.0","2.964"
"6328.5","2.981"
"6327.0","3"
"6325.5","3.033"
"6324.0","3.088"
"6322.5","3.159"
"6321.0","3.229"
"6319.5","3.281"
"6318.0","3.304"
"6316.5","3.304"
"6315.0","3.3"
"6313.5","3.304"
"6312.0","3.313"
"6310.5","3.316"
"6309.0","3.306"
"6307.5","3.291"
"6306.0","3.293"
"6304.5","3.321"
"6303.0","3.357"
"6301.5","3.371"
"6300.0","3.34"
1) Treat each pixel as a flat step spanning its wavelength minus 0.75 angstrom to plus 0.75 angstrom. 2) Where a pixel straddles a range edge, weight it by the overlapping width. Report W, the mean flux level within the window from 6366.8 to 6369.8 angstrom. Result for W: 3.27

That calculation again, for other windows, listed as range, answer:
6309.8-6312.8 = 3.31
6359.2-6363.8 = 3.41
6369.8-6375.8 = 3.03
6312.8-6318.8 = 3.3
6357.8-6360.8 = 3.29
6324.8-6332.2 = 2.98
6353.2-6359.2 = 3.1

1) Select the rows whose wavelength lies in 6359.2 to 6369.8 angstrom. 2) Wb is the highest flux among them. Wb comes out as 3.481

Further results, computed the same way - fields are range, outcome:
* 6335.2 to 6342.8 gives 3.017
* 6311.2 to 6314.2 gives 3.313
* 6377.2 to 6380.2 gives 3.176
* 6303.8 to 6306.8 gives 3.321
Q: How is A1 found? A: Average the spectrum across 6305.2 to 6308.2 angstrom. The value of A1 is 3.29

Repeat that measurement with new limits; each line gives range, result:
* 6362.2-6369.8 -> 3.39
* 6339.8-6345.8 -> 3.01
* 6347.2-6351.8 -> 2.96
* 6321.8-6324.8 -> 3.12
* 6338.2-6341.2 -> 3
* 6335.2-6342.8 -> 2.98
